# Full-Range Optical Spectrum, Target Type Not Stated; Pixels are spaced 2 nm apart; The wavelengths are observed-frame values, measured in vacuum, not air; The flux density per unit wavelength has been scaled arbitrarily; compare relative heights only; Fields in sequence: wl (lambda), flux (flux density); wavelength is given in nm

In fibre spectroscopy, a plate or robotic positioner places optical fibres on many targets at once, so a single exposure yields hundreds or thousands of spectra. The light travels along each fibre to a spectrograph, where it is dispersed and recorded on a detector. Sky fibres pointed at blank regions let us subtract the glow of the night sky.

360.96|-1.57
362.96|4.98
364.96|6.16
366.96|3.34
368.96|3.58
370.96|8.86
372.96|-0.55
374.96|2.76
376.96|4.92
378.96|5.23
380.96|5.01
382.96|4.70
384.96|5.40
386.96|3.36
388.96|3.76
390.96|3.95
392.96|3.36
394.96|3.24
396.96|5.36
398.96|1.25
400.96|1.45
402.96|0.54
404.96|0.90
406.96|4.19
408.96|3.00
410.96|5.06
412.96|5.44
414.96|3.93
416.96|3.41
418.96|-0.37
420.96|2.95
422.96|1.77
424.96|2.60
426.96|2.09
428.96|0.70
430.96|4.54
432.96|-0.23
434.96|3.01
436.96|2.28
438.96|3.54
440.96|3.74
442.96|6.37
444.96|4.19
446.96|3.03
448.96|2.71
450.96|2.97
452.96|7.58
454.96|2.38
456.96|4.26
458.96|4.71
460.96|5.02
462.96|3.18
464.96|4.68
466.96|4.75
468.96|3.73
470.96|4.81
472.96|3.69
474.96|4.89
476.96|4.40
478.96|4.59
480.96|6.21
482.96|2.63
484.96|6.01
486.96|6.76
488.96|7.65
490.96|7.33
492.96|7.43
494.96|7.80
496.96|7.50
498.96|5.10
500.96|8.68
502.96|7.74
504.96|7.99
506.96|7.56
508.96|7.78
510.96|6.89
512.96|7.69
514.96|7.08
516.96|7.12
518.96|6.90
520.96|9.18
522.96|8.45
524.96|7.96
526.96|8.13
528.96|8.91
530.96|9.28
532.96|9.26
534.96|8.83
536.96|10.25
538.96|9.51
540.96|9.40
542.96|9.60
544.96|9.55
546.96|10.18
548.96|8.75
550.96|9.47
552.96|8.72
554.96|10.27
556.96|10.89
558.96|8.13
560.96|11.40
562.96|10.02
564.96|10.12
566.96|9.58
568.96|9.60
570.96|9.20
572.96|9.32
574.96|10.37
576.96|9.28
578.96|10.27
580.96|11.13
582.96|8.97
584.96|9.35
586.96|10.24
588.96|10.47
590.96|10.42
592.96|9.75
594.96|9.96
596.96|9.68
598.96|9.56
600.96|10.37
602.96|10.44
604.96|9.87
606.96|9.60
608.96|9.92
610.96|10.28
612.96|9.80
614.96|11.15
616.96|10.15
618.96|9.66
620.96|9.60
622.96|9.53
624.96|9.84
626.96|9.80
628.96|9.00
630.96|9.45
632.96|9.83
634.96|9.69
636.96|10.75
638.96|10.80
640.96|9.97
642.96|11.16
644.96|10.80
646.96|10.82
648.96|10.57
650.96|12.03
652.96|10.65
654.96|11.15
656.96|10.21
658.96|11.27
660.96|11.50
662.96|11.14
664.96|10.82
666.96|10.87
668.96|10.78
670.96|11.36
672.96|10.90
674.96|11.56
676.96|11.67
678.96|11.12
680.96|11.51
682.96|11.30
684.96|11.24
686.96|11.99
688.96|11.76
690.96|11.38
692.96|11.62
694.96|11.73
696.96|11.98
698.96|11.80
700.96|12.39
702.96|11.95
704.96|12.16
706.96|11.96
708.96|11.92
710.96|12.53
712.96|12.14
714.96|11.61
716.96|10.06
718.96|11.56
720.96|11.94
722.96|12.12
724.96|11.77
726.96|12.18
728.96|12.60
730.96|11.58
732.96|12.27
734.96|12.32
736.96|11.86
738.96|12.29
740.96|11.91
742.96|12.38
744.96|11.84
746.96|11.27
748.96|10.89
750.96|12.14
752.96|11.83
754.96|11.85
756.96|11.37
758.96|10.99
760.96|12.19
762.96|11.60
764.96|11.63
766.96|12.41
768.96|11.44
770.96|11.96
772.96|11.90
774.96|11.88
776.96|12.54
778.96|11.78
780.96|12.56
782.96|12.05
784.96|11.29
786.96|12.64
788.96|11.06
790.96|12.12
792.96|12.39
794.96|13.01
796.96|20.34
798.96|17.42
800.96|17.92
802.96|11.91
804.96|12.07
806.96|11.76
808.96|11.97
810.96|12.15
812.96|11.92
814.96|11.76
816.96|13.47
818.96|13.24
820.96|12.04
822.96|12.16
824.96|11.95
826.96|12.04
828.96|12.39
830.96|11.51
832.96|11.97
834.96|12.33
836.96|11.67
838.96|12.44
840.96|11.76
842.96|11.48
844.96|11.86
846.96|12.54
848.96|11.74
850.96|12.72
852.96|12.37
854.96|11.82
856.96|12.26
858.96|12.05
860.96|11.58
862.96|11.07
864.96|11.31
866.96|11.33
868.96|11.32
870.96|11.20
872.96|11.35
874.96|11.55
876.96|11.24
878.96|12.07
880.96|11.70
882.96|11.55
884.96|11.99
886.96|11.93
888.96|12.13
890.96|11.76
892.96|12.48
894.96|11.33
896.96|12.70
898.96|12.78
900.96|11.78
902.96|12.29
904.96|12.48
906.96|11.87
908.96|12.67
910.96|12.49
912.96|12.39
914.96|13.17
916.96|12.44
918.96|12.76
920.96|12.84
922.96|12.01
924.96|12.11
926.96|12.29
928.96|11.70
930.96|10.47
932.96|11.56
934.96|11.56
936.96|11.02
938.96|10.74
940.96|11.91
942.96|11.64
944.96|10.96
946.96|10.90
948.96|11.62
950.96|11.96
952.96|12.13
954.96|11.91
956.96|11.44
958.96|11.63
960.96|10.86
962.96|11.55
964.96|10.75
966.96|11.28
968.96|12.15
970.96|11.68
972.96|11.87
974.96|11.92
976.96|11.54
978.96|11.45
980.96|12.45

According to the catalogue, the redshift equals 0.22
